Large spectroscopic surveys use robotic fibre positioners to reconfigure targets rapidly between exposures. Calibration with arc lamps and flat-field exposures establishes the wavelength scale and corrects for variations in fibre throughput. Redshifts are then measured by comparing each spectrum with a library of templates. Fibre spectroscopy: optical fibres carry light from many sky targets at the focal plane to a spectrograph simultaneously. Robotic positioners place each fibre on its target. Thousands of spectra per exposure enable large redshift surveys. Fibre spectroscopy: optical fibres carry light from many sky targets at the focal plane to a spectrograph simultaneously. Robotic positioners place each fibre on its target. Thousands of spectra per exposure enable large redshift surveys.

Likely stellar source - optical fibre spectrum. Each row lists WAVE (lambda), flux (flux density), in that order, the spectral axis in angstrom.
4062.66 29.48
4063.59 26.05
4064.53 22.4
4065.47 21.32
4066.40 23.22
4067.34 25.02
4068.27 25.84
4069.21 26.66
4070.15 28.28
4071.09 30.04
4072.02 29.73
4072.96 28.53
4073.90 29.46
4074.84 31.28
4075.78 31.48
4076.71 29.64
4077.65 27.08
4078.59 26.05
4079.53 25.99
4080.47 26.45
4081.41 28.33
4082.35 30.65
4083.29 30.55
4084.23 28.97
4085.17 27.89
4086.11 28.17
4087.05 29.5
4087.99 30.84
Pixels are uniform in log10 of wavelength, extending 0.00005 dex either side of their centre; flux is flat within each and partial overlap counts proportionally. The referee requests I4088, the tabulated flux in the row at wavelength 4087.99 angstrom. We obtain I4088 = 30.84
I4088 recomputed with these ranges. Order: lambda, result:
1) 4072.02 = 29.73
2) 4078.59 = 26.05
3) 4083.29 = 30.55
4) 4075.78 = 31.48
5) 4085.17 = 27.89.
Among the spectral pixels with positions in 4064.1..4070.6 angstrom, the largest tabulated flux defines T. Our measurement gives 28.28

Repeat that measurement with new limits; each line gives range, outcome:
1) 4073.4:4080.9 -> 31.48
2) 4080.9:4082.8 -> 30.65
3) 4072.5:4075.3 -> 31.28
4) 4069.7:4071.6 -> 30.04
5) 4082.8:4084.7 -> 30.55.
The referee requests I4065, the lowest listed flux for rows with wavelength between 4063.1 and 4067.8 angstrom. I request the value 21.32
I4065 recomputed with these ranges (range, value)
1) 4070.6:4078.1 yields 27.08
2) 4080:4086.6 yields 26.45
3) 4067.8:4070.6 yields 25.84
